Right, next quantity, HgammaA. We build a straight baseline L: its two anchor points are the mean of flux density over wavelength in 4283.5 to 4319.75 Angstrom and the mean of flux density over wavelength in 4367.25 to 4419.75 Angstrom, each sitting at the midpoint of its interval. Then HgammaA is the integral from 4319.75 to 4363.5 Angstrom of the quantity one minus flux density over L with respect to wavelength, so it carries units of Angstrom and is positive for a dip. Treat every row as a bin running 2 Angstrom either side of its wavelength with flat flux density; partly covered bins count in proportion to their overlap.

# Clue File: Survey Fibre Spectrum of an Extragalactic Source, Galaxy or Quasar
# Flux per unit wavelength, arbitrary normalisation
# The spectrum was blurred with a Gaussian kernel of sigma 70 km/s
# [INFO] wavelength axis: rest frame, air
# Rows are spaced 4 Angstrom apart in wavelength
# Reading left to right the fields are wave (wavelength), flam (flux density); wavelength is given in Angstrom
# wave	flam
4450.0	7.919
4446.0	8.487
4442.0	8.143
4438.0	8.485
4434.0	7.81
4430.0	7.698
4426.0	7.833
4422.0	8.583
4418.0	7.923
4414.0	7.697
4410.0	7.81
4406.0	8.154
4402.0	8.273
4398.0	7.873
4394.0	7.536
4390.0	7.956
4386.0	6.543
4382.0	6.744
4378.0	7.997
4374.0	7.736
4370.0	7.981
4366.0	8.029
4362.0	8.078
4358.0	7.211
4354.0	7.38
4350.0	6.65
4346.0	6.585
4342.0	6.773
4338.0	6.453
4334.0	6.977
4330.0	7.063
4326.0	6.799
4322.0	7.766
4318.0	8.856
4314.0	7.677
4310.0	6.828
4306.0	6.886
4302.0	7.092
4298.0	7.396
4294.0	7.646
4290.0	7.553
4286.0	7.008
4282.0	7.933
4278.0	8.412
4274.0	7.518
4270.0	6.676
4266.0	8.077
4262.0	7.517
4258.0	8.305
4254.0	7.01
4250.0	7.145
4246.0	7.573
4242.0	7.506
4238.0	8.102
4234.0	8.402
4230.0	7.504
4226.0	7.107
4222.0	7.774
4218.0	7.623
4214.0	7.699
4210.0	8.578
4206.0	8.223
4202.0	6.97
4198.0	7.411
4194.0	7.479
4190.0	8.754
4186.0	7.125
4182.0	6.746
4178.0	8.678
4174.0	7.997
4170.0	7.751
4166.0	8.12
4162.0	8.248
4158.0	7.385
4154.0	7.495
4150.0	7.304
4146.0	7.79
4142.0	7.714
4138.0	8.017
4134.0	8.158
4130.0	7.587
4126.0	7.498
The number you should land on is 2.84 Angstrom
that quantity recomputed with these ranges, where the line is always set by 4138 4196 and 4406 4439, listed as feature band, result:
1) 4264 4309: 2.3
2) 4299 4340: 3.4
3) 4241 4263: 0.9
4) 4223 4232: 0.5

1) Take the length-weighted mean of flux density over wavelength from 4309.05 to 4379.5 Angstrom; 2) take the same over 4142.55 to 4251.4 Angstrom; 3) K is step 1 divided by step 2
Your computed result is 0.96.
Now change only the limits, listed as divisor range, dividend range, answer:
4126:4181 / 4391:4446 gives 1.02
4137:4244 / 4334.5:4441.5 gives 0.98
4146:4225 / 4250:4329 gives 0.97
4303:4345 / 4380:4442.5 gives 1.09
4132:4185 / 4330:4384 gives 0.93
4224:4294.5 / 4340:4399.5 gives 0.97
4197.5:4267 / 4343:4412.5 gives 0.98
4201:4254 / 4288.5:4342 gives 0.95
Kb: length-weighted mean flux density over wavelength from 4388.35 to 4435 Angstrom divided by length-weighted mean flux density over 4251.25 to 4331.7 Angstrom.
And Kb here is 1.06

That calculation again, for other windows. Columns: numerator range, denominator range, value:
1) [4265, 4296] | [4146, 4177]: 0.97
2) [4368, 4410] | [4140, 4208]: 1.00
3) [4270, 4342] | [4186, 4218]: 0.94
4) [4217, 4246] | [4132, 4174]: 0.99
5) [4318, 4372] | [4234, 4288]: 0.95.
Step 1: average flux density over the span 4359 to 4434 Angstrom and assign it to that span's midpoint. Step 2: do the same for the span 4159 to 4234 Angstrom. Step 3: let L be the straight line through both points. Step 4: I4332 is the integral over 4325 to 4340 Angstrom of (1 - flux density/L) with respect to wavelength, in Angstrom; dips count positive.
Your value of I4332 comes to 1.86 Angstrom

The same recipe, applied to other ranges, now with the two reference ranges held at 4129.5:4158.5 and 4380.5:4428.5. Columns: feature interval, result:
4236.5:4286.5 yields 0.7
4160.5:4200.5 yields -0.6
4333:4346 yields 1.8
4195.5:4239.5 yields -0.2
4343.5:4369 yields 1.3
